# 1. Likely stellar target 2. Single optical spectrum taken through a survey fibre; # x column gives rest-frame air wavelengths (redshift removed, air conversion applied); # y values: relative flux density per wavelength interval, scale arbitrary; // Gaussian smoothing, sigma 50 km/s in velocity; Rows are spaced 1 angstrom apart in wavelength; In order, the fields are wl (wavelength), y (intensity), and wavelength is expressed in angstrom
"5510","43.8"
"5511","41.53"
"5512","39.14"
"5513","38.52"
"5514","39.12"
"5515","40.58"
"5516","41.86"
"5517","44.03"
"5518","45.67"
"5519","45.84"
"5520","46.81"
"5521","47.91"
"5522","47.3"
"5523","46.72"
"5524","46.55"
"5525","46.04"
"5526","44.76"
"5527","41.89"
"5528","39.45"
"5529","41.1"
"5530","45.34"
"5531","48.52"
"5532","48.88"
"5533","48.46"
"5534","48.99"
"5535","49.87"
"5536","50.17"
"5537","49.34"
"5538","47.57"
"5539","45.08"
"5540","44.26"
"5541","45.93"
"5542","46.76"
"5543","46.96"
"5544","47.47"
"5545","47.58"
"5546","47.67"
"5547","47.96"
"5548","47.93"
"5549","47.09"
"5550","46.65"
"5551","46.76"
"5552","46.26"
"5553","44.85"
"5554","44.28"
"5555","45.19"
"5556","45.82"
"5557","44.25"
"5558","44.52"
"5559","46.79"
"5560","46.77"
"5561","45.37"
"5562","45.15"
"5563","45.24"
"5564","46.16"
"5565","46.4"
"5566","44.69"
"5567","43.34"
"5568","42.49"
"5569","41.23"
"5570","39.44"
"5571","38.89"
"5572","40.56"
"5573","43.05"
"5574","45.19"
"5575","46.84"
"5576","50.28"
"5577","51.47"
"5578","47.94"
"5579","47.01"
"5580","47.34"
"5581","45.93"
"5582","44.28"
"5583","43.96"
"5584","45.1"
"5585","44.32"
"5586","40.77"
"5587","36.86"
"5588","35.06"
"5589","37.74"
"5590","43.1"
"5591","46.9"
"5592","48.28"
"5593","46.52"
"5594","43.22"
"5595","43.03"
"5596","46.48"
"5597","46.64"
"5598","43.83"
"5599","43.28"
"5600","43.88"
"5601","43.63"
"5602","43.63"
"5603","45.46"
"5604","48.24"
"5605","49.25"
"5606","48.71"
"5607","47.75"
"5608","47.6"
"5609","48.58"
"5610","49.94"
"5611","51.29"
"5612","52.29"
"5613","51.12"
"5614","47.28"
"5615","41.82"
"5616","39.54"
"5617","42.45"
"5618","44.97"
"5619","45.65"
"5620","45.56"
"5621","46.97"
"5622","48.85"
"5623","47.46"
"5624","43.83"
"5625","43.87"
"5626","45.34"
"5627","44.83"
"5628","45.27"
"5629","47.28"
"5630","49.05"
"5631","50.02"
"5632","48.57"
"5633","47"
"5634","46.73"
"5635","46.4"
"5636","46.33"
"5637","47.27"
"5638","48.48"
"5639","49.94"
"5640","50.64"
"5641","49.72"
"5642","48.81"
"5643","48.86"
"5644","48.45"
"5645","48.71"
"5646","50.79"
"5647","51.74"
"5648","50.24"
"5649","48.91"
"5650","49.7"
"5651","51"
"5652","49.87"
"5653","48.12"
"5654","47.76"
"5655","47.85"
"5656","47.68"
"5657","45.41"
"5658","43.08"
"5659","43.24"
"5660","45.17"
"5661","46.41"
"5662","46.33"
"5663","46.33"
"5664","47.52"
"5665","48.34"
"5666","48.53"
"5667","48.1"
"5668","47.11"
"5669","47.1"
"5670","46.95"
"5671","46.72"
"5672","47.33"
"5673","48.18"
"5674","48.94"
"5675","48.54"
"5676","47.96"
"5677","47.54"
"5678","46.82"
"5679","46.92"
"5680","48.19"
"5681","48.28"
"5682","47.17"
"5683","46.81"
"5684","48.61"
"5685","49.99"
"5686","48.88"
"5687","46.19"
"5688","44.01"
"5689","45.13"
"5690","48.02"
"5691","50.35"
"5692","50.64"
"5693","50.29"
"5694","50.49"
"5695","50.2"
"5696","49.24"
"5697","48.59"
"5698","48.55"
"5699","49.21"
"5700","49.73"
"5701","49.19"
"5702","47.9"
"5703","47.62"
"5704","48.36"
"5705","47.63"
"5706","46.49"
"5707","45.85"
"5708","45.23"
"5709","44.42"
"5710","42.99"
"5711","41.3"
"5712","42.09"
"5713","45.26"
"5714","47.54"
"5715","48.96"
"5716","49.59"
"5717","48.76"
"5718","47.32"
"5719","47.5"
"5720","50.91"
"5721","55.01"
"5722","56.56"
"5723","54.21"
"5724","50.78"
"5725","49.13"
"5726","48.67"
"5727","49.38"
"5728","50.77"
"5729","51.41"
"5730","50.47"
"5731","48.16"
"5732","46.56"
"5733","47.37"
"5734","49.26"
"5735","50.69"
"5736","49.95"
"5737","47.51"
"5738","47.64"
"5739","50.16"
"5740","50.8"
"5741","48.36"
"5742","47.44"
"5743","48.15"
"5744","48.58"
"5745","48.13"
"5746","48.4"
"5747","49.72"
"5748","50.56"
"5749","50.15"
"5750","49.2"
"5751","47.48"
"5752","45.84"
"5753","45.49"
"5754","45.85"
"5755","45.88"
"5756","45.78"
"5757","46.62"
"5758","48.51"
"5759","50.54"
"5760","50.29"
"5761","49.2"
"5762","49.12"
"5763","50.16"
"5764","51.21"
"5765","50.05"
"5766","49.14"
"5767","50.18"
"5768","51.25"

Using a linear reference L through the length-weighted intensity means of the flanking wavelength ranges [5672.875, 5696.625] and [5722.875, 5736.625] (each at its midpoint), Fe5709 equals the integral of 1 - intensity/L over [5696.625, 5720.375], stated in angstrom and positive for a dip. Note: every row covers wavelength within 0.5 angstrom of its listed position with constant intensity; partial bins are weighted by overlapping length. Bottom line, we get 0.9 angstrom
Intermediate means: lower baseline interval 48.2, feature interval 47.1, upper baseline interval 49.6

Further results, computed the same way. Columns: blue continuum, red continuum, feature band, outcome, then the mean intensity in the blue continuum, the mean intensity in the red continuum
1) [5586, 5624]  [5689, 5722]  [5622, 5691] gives -1.3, 45.4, 48.1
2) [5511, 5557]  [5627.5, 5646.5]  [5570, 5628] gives 2.5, 45.6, 48.3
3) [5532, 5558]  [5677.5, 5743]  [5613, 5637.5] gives 0.8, 46.9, 48.4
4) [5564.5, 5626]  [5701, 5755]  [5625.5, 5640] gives -0.4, 45.1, 48.4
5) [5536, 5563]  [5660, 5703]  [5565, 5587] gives 1.1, 46.4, 48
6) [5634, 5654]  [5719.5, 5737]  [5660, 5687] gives 1.1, 49.1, 50.5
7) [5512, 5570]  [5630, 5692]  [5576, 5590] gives 0.7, 45.5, 47.9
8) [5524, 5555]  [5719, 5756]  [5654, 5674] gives 0.6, 46.4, 49.2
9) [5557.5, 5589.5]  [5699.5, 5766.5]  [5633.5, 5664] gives -1.2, 44.1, 48.5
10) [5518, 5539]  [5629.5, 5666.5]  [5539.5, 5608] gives 2.9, 46.5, 48.1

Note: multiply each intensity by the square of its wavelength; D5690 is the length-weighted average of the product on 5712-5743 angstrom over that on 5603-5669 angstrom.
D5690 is 1.1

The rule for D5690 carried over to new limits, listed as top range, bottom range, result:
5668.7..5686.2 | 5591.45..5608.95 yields 1.07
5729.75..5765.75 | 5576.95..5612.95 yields 1.13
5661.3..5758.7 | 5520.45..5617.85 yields 1.11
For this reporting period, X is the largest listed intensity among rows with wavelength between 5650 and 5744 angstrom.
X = 56.56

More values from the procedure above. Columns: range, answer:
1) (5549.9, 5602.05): 51.47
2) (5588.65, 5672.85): 52.29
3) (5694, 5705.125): 50.49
